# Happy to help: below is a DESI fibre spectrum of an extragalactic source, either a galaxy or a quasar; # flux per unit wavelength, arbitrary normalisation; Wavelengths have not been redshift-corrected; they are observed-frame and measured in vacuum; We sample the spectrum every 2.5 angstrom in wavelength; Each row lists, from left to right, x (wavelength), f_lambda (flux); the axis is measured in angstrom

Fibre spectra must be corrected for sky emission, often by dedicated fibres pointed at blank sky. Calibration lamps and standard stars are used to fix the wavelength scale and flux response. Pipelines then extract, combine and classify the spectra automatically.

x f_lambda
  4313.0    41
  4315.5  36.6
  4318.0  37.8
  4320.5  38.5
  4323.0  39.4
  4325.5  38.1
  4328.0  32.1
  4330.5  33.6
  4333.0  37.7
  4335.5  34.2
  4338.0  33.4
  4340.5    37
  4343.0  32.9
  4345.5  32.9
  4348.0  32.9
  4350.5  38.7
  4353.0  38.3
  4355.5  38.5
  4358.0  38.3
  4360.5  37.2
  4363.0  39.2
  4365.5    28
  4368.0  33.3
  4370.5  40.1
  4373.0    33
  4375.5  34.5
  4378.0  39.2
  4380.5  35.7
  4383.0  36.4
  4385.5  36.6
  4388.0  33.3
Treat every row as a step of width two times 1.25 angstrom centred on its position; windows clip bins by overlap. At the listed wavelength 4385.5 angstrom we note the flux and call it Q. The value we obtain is 36.6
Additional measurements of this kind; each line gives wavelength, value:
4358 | 38.3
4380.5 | 35.7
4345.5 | 32.9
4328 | 32.1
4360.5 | 37.2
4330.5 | 33.6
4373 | 33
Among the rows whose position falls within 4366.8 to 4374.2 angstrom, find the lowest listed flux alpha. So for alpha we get 33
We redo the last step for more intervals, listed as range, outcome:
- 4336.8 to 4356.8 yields 32.9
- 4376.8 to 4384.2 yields 35.7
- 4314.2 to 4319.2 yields 36.6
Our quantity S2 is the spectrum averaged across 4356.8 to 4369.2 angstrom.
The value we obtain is 35.2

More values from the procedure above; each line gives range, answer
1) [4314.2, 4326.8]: 38.1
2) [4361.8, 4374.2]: 34.7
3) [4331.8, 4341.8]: 35.6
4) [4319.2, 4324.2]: 38.9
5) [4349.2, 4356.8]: 38.5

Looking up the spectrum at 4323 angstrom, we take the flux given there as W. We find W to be 39.4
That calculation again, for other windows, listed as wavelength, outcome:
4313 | 41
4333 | 37.7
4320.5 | 38.5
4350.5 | 38.7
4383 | 36.4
